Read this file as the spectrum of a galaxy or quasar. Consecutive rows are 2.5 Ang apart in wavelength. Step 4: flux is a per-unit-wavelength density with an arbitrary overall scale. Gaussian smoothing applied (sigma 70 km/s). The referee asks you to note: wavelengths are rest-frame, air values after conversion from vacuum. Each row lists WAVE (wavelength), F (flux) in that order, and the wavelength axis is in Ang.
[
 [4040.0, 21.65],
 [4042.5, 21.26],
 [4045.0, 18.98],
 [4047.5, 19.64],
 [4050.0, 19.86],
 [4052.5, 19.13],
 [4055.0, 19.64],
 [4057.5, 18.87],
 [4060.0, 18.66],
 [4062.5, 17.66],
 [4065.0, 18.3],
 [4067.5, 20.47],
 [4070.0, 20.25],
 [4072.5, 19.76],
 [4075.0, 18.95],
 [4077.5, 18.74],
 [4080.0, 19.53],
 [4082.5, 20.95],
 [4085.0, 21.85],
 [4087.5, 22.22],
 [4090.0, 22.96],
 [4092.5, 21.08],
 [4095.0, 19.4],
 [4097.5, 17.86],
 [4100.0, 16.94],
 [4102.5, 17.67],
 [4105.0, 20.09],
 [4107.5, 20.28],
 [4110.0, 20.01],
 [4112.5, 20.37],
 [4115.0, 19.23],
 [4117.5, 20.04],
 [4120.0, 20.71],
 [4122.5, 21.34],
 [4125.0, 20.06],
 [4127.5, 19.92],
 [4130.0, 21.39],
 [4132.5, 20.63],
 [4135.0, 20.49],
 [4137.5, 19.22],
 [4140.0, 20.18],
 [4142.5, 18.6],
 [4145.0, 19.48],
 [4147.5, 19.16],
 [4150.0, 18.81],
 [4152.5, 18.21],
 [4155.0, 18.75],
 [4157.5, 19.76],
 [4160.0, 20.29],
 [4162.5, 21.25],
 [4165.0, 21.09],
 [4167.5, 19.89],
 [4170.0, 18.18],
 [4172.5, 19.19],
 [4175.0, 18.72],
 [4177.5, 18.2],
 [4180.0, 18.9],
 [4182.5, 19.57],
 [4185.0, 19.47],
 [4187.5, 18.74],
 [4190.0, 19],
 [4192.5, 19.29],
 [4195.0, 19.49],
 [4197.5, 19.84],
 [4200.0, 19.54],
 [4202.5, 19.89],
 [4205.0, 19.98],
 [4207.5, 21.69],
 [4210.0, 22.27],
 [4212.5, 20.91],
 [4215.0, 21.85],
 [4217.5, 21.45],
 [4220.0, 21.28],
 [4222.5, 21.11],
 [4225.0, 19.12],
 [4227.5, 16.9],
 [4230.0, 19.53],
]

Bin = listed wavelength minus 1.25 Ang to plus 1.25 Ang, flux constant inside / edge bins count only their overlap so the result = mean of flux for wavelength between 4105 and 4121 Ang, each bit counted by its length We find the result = 20.1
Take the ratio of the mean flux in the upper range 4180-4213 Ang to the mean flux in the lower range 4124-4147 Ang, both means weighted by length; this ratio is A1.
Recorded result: 1.00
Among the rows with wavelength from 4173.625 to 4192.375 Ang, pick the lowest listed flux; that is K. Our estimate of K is 18.2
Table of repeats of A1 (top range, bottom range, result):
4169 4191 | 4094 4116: 0.99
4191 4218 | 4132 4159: 1.06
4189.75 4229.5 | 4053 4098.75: 1.02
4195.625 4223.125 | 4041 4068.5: 1.08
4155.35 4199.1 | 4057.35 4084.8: 1.00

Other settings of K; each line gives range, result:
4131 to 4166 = 18.21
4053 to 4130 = 16.94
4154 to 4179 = 18.18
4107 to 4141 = 19.22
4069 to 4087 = 18.74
